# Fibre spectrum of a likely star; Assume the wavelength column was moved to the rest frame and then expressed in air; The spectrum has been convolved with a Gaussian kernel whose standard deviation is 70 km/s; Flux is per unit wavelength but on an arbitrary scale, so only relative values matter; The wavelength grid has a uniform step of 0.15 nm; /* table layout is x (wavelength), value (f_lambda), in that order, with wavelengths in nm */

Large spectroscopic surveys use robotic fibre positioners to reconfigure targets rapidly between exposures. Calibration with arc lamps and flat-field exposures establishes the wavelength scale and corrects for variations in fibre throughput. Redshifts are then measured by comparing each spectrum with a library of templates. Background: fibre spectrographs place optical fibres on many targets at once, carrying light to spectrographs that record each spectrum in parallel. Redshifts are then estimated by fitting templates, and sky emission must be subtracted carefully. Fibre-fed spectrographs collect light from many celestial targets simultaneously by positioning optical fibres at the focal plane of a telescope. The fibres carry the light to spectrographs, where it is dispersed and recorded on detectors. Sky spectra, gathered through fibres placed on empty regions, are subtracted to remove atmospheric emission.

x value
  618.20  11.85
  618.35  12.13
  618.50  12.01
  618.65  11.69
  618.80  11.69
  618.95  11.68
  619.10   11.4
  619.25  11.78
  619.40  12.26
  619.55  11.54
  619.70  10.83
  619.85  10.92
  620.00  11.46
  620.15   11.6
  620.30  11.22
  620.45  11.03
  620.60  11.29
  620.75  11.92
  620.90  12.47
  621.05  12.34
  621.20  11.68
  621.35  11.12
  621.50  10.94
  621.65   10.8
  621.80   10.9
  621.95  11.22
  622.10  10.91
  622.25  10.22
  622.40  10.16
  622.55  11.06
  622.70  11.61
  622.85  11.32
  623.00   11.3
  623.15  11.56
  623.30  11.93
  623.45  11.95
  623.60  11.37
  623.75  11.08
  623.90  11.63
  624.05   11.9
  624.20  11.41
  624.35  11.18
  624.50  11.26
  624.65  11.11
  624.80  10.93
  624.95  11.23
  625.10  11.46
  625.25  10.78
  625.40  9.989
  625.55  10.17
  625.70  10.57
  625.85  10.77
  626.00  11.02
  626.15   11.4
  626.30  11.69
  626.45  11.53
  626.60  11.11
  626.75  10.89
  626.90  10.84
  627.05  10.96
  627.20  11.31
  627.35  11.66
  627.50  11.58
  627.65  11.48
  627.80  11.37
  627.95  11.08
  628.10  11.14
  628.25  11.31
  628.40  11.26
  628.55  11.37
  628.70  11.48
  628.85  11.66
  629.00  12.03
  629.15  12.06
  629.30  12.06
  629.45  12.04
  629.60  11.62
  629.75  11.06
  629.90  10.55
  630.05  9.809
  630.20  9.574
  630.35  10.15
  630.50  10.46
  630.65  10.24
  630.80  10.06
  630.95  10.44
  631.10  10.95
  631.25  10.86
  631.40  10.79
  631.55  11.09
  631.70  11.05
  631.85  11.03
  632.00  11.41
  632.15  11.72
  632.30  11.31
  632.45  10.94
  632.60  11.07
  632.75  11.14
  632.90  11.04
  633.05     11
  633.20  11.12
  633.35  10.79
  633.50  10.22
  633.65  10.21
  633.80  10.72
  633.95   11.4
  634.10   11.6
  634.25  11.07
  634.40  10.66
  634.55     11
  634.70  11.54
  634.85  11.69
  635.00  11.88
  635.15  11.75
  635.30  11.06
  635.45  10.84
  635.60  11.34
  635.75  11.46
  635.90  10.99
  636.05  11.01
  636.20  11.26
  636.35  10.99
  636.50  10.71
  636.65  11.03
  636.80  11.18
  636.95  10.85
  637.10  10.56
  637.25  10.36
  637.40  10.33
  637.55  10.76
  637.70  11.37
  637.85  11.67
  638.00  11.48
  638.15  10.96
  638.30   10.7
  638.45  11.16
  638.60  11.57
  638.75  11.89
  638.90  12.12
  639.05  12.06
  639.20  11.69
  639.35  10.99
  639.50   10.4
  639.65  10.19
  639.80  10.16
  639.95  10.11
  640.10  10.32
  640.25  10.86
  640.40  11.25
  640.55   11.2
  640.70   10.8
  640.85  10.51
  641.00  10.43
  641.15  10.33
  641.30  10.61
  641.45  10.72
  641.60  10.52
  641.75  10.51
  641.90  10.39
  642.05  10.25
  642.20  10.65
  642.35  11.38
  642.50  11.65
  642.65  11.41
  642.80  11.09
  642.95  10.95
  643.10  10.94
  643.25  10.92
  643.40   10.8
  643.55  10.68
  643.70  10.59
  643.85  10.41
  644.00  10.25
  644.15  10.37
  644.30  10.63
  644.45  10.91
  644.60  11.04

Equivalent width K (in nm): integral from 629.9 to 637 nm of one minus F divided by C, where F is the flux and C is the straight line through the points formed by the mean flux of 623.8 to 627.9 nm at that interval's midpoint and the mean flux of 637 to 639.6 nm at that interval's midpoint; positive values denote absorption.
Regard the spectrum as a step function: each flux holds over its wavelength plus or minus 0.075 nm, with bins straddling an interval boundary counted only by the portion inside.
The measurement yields 0.140 nm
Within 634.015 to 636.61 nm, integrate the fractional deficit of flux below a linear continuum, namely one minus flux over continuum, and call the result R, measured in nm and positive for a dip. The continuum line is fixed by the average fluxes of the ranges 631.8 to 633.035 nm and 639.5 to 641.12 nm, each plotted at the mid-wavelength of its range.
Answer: -0.06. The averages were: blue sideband 11.2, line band 11.2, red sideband 10.6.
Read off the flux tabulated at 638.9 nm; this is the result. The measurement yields 12.12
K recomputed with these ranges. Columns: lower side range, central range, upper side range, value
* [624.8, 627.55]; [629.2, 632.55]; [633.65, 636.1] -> 0.08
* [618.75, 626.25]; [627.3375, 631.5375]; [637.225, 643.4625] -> 0.02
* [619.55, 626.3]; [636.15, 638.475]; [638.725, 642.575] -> -0.01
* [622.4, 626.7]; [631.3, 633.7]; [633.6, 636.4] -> 0.04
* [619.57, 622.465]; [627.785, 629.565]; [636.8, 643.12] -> -0.08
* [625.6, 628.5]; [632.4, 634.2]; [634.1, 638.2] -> 0.03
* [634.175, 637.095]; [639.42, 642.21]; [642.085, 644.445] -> 0.10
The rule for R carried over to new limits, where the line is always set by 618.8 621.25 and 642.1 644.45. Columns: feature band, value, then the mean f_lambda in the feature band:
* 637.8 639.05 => -0.05 nm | 11.5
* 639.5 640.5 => 0.04 nm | 10.5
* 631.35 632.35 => 0.00 nm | 11.2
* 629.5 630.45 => 0.06 nm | 10.5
